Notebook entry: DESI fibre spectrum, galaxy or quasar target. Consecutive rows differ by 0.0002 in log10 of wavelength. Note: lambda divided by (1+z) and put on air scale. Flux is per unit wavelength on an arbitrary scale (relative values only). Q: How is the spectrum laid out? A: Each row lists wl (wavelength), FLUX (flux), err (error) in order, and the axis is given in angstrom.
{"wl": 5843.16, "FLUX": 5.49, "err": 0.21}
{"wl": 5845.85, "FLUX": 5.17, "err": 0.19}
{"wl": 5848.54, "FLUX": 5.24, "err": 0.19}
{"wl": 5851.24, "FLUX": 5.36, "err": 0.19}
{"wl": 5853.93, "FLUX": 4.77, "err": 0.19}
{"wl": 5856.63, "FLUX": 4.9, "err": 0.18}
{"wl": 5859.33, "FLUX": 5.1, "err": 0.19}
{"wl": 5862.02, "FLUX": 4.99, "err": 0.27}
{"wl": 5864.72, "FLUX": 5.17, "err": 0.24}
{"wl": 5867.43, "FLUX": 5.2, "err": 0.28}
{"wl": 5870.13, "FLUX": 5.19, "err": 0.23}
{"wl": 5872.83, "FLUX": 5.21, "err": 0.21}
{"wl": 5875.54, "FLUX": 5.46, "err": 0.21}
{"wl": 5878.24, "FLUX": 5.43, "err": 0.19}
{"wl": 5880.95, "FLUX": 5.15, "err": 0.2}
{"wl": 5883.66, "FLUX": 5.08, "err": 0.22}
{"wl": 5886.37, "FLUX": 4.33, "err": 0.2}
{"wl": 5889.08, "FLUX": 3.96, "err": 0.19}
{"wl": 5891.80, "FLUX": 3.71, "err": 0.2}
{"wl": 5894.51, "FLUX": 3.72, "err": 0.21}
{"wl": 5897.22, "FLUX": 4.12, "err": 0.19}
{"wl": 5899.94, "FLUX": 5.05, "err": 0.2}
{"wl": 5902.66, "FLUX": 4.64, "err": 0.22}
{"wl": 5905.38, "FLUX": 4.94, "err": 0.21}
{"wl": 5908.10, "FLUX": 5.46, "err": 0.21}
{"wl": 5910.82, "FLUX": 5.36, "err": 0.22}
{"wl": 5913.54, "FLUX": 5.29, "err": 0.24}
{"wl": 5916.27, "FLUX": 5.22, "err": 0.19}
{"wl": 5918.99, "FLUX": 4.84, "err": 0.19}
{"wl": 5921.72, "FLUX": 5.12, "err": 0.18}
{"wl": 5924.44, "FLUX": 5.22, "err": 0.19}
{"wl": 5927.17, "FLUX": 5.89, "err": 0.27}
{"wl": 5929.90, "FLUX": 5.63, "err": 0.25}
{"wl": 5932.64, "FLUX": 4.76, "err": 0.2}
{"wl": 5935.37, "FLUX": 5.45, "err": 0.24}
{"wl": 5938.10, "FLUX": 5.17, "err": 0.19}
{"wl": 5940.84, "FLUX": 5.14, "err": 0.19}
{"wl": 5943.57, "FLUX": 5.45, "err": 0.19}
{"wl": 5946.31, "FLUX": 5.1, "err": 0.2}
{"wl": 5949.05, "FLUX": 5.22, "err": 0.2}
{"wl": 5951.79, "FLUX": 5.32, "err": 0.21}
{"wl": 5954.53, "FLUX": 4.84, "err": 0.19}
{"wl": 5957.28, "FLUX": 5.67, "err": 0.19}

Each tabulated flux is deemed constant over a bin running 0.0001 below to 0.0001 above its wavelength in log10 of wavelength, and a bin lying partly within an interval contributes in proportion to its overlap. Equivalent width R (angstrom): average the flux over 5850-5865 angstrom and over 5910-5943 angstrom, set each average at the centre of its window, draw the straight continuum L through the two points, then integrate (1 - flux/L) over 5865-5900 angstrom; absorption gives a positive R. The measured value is 2.6 angstrom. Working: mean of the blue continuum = 5.04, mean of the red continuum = 5.26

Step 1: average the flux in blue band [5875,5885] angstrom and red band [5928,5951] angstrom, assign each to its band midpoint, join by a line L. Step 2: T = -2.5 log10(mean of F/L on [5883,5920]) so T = 0.13 mag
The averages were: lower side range 5.27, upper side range 5.26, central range 4.69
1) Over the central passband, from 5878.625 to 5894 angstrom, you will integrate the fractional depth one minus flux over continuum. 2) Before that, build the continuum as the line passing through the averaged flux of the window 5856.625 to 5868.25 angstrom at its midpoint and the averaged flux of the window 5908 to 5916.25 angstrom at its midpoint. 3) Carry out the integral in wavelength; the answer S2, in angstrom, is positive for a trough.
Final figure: 2.2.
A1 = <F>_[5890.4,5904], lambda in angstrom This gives 4.25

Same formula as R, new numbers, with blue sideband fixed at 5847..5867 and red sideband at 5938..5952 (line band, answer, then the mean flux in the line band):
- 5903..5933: -0.34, 5.24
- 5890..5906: 2.56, 4.32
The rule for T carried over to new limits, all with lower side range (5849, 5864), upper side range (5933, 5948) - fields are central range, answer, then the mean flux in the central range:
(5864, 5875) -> -0.03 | 5.21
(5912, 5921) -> 0.01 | 5.12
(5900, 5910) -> 0.02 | 5.04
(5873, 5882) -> -0.05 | 5.33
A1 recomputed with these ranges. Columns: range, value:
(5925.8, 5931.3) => 5.74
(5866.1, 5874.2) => 5.2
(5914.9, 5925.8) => 5.1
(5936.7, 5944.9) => 5.26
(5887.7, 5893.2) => 3.83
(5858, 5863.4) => 5.05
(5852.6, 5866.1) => 4.98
